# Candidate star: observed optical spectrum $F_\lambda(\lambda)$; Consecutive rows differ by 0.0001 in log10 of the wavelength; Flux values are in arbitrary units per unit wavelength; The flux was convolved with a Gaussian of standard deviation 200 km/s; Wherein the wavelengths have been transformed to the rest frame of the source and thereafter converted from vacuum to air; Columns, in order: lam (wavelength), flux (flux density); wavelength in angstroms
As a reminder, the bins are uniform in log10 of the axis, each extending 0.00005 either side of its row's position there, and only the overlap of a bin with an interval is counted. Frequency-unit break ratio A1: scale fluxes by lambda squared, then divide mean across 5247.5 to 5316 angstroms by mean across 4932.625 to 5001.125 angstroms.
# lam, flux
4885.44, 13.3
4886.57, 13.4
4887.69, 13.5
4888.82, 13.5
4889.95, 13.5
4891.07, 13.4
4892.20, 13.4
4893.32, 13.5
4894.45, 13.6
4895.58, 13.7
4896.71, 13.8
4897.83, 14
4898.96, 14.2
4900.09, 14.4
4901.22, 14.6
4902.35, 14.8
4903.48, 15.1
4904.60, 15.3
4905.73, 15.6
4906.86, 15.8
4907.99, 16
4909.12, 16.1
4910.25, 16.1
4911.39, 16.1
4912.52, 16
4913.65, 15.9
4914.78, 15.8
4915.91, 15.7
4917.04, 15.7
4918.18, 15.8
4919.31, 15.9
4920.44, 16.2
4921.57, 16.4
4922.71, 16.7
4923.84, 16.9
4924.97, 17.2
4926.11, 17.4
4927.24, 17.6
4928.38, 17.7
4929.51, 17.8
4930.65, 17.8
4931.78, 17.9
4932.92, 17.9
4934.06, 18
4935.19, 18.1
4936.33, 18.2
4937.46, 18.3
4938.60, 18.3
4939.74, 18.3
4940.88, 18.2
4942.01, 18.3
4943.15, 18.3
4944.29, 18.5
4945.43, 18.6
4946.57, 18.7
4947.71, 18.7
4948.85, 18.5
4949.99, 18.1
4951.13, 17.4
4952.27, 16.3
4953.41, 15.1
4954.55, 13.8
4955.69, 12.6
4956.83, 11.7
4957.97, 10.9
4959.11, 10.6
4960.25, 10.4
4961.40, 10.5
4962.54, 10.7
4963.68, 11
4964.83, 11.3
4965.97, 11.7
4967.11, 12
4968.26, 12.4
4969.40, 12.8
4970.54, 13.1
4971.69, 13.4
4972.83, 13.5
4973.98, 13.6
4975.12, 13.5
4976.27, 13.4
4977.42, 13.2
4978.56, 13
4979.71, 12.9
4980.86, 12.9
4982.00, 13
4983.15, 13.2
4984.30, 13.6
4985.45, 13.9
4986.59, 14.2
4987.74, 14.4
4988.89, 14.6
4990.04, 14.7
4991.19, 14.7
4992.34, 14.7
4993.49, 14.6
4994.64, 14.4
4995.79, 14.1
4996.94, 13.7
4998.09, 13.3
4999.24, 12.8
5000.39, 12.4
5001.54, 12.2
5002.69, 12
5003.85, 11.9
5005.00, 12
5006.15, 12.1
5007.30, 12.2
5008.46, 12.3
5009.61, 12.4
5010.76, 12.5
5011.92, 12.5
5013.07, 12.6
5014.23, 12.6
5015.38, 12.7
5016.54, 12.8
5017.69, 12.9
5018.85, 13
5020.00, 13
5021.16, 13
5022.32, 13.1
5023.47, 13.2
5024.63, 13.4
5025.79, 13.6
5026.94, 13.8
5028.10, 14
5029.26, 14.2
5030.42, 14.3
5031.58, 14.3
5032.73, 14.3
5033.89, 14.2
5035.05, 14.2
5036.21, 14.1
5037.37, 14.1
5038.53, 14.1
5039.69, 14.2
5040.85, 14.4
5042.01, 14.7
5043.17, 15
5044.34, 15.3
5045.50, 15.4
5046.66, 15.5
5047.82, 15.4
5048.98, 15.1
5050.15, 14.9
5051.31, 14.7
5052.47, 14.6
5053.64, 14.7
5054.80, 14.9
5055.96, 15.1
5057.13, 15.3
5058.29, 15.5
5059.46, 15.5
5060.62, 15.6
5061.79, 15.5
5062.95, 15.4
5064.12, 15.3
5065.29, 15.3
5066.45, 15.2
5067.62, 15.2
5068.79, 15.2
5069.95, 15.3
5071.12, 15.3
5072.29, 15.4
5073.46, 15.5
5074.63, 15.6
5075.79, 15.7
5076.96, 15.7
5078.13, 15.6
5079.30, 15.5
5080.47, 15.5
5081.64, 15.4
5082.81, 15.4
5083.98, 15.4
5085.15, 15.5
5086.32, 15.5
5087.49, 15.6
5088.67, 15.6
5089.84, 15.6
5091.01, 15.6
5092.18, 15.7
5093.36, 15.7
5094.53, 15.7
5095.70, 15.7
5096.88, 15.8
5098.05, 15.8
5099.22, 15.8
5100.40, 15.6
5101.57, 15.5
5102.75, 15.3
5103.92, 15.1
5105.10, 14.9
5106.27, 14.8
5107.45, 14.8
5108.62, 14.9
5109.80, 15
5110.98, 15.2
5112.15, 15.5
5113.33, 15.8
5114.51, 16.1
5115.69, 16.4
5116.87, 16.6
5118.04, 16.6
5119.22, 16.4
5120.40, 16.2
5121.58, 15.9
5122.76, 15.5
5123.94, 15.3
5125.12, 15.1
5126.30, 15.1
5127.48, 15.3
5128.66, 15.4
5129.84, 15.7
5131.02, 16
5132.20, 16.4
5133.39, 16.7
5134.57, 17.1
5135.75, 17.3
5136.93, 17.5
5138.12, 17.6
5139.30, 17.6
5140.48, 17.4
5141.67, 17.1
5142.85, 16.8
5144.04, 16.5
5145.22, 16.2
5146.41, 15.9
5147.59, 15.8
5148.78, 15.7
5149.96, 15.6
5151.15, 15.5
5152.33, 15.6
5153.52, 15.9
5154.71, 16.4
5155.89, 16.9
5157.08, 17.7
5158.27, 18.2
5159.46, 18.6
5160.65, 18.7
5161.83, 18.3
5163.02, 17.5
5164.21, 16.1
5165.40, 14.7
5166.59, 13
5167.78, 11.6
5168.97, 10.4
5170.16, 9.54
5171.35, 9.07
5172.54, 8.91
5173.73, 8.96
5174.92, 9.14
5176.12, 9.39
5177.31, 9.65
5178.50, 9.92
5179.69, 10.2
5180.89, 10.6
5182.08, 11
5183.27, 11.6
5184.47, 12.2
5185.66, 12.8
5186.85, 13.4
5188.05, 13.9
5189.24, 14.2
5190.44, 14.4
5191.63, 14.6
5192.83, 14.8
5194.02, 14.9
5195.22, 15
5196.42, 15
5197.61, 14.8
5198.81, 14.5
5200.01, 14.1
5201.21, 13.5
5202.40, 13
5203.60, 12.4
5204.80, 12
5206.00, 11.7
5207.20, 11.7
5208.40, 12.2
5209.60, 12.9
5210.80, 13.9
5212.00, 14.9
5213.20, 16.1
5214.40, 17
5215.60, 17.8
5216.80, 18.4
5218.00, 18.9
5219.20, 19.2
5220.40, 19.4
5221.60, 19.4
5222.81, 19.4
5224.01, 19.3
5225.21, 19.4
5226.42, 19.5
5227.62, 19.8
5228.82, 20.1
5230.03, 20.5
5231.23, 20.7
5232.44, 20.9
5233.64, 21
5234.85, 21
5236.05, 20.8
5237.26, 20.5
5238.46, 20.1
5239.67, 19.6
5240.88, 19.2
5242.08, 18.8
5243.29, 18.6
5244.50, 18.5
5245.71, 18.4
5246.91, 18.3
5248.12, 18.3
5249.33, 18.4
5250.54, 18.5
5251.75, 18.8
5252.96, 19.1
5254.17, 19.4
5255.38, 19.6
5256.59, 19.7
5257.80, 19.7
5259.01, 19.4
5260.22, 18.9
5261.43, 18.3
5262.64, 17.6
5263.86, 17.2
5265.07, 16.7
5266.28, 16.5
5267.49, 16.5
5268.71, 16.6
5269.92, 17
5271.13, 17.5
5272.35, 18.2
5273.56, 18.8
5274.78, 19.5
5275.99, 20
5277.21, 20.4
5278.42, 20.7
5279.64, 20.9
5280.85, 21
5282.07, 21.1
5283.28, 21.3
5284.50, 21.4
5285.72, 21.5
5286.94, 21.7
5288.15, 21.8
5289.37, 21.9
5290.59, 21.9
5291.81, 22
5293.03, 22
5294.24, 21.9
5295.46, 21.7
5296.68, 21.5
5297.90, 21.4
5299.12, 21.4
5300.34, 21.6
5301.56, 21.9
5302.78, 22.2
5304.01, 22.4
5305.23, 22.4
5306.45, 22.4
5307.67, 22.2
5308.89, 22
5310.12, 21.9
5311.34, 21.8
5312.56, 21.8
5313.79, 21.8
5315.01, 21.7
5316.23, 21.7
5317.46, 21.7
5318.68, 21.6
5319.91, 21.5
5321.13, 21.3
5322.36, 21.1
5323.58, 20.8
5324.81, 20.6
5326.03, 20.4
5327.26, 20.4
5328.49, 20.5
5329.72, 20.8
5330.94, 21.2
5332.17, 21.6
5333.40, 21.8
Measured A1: 1.58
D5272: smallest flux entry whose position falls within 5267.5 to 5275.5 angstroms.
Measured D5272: 16.6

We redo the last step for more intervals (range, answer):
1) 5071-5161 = 14.8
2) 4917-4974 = 10.4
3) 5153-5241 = 8.91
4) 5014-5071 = 12.6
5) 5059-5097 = 15.2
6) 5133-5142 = 16.7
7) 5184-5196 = 12.2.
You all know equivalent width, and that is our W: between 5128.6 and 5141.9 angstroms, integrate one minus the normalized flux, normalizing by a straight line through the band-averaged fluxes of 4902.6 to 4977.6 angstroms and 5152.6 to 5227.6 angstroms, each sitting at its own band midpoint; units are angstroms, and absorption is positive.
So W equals -2.0 angstroms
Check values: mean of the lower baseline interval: 15.5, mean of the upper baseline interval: 14.4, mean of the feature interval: 16.9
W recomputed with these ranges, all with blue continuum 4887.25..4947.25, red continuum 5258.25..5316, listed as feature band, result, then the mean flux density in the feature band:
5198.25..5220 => 5.4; 14.7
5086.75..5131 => 6.8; 15.6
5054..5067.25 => 1.9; 15.3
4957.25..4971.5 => 4.5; 11.5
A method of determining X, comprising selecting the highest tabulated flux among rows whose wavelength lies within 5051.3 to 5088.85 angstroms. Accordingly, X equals 15.7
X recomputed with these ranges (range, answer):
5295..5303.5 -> 22.2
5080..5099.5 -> 15.8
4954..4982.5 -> 13.8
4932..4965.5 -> 18.7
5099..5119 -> 16.6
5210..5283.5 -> 21.3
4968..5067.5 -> 15.6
